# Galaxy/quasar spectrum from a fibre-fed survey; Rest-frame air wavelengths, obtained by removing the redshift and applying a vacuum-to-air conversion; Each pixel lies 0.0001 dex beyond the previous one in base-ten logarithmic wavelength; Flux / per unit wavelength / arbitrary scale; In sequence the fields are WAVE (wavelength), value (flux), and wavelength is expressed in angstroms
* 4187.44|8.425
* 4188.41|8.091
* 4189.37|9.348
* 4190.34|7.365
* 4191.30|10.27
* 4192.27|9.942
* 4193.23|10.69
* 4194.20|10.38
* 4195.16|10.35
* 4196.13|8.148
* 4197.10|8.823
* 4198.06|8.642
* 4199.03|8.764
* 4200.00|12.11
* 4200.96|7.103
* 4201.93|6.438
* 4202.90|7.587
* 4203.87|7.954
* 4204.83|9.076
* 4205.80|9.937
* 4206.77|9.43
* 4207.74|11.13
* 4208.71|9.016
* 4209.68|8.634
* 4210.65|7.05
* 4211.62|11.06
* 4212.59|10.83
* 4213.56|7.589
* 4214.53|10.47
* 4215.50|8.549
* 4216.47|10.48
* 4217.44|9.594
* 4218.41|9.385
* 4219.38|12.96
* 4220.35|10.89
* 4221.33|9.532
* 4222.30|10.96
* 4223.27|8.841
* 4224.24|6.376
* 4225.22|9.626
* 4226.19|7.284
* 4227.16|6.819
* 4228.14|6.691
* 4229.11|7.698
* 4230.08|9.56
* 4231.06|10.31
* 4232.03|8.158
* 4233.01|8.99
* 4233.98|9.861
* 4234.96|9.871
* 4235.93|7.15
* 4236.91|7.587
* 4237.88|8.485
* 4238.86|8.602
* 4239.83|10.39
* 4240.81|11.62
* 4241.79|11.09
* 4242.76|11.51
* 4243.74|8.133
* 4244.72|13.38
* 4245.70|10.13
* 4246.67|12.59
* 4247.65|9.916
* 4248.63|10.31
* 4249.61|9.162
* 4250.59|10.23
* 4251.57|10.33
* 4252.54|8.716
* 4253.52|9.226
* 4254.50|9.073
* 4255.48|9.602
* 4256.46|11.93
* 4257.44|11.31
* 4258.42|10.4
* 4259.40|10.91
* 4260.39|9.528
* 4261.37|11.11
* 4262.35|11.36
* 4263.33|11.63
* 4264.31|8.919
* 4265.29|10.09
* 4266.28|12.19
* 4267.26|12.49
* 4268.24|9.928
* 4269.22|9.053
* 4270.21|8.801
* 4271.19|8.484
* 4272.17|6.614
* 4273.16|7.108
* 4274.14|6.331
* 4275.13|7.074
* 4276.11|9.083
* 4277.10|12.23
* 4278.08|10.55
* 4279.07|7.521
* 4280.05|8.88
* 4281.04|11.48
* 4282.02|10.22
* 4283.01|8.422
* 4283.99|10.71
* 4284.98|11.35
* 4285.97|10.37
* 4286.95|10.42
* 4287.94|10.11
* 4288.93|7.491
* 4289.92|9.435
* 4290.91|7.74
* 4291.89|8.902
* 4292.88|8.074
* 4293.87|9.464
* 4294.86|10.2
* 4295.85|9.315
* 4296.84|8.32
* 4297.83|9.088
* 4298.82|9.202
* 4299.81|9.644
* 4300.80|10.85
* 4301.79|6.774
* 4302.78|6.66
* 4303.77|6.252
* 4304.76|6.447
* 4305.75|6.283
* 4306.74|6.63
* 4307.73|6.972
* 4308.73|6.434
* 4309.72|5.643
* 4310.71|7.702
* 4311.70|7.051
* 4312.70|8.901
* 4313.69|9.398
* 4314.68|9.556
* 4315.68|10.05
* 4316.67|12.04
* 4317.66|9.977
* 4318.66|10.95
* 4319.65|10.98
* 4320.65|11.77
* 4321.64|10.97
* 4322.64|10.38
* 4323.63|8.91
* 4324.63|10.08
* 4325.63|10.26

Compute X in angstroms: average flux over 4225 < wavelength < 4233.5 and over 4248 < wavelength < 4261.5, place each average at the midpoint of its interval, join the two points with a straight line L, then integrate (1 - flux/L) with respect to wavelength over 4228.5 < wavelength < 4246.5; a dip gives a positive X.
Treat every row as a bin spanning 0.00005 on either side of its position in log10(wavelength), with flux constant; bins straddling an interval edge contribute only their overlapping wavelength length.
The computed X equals -1.4 angstroms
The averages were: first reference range 8.32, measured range 9.62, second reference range 10.1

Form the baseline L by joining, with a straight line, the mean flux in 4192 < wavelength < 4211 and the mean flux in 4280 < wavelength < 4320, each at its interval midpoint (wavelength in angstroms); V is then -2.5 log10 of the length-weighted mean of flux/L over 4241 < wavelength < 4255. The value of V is -0.15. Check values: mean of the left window 9.06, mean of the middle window 10.3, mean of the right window 8.88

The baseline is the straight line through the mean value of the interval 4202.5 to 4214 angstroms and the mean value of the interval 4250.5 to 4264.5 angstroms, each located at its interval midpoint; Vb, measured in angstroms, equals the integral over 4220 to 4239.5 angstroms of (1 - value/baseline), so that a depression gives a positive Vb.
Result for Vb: 1.98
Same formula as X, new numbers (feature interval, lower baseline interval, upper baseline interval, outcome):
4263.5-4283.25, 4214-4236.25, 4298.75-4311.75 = -3.2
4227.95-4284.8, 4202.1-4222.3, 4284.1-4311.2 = -5.0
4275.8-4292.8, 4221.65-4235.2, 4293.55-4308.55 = -3.0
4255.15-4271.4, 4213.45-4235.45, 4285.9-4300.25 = -2.4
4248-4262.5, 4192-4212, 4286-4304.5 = -2.0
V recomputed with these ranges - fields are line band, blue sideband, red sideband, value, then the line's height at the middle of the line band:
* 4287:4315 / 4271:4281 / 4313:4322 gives 0.187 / 9.77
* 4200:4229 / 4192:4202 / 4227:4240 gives -0.010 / 8.97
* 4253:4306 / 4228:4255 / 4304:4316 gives -0.107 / 8.47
